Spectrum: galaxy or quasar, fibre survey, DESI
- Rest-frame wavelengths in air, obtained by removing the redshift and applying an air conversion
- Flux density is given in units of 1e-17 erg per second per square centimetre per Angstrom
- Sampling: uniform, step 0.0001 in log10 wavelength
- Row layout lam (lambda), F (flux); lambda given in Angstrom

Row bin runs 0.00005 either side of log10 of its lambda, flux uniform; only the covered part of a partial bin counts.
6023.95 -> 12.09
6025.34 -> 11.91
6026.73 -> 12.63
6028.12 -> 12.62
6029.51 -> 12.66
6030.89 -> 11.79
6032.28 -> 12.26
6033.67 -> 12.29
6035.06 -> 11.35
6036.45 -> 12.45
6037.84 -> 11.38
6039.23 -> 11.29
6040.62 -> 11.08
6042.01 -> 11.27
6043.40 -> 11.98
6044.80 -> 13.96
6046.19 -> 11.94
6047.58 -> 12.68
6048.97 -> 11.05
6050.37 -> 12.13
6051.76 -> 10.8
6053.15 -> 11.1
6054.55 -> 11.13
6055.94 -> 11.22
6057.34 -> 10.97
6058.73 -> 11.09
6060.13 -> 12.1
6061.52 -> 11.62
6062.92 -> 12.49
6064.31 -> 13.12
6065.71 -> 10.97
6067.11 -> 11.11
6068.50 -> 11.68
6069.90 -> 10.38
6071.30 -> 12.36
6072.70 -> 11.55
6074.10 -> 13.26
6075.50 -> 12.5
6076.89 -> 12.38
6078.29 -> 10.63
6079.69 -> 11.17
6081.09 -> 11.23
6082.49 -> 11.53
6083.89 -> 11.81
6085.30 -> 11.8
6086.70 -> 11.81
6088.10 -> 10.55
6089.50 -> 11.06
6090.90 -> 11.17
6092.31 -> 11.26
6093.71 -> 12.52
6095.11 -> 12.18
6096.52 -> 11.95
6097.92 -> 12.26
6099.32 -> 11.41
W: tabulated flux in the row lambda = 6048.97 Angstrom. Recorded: 11.05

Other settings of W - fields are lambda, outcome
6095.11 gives 12.18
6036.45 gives 12.45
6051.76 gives 10.8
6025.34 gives 11.91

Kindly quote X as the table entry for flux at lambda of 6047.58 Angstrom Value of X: 12.68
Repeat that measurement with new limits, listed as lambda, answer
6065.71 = 10.97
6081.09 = 11.23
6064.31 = 13.12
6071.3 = 12.36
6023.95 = 12.09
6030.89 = 11.79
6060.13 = 12.1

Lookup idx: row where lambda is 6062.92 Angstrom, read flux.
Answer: 12.49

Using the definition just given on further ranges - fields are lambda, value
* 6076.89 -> 12.38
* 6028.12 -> 12.62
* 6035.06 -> 11.35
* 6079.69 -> 11.17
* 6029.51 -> 12.66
